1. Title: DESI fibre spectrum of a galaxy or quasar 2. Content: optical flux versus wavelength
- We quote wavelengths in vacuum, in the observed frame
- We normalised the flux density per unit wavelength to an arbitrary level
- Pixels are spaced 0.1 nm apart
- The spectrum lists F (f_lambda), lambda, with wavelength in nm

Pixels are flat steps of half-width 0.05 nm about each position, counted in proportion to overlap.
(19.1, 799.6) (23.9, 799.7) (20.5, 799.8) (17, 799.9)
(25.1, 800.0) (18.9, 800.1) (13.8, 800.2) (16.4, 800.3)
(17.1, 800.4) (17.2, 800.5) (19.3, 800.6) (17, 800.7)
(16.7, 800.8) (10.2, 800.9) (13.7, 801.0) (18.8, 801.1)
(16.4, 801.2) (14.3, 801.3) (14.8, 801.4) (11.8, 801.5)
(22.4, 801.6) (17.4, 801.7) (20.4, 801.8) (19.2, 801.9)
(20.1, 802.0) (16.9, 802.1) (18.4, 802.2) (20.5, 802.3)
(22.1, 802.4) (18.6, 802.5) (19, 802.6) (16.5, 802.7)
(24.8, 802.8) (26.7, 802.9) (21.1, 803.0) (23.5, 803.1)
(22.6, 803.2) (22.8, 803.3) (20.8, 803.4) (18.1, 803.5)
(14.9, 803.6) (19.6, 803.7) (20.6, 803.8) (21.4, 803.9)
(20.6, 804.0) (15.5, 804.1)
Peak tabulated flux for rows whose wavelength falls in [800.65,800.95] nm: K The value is 17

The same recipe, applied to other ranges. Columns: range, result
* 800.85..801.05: 13.7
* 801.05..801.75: 22.4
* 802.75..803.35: 26.7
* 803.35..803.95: 21.4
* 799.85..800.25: 25.1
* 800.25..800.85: 19.3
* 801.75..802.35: 20.5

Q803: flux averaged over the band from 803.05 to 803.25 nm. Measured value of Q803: 23.1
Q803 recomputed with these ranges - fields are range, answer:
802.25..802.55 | 20.4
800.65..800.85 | 16.9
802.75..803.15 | 24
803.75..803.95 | 21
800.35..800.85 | 17.5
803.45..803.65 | 16.5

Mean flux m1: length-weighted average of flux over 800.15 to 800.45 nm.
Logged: 15.8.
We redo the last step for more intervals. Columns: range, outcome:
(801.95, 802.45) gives 19.6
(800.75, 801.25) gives 15.2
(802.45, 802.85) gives 19.7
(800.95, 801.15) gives 16.2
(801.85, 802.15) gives 18.7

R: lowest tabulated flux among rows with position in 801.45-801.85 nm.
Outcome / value 11.8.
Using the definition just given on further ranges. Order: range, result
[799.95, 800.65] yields 13.8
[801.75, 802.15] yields 16.9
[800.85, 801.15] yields 10.2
